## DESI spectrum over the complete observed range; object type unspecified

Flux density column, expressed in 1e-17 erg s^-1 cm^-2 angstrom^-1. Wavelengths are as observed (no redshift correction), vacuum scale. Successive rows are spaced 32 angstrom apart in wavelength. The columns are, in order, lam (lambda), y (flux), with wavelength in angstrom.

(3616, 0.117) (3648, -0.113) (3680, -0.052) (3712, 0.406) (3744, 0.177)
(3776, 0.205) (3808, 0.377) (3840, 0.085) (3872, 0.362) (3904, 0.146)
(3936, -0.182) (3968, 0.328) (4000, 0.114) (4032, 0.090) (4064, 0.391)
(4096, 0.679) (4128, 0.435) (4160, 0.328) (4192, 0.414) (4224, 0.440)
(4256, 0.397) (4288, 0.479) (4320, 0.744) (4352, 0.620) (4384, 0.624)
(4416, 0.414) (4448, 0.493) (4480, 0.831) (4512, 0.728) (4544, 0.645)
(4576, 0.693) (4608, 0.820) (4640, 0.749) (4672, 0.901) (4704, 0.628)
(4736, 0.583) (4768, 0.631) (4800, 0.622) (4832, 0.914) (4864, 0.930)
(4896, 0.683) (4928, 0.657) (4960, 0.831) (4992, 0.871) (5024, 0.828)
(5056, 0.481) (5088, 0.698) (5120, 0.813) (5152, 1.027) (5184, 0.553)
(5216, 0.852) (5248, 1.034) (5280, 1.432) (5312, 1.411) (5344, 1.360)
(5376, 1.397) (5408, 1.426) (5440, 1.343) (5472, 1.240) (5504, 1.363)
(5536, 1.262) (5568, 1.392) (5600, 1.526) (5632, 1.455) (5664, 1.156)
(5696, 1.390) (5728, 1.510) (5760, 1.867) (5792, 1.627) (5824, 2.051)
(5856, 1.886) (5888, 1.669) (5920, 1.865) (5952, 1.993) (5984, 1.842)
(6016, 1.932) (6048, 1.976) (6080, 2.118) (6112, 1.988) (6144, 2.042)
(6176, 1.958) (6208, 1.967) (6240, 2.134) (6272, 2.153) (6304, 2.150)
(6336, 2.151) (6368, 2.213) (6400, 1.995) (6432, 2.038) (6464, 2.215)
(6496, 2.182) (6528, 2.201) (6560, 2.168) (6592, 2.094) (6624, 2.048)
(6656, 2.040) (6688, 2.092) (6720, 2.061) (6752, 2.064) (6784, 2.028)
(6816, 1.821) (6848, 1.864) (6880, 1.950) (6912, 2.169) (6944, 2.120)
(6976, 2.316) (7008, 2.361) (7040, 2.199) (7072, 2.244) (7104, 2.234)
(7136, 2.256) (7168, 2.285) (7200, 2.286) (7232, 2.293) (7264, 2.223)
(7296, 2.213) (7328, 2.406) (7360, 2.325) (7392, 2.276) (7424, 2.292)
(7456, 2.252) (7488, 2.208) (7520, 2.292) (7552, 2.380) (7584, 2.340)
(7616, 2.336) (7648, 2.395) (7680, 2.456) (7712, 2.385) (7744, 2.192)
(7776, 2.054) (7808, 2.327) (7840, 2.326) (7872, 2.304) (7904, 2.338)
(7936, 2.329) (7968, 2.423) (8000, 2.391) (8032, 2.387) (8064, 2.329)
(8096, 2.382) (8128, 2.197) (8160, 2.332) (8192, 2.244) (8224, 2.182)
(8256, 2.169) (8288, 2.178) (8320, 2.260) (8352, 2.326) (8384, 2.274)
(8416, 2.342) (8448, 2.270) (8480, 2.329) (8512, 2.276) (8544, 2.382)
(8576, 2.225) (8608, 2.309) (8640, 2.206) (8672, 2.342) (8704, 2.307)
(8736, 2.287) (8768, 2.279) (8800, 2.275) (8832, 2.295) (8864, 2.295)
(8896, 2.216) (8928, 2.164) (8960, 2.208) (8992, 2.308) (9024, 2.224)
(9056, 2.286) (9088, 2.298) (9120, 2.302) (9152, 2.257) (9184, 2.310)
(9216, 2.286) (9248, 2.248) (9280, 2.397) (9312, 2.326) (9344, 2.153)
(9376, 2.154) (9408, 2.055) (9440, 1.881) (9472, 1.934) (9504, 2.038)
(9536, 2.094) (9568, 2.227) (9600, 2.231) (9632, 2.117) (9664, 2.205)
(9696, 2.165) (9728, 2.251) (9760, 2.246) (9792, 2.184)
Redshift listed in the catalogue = 0.318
